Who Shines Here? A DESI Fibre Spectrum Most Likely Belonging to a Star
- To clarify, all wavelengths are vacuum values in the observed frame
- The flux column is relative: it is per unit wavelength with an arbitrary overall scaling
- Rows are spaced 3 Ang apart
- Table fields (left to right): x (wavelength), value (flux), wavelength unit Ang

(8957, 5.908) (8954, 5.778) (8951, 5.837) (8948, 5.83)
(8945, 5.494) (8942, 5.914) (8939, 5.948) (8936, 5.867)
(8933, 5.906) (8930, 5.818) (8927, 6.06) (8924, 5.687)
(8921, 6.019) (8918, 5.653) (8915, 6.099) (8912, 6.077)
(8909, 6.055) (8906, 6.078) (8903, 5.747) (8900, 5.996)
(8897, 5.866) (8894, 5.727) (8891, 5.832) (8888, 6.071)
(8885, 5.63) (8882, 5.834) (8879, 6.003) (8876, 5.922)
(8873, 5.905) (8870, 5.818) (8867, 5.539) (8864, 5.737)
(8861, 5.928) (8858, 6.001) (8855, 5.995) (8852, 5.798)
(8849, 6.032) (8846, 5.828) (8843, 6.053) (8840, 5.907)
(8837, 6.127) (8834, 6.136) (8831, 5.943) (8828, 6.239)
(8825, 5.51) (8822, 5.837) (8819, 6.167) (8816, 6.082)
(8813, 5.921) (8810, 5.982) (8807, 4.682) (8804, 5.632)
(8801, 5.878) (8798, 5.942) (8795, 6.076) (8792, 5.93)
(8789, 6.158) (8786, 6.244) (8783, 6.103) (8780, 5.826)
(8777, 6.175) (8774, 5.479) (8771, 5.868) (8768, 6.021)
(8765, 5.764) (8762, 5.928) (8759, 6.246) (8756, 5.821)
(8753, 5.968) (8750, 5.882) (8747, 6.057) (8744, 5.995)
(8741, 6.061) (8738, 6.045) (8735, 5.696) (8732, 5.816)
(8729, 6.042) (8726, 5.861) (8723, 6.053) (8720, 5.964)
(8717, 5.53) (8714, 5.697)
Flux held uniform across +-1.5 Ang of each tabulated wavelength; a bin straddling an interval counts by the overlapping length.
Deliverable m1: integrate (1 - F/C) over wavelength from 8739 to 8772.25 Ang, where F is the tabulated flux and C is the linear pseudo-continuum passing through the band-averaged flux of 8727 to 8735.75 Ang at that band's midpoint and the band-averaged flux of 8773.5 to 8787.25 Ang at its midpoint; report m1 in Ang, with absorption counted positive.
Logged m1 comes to -0.2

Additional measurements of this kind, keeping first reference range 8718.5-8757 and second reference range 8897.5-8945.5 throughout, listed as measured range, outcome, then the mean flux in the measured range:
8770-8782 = 0.2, 5.85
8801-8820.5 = 0.6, 5.75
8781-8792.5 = -0.3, 6.11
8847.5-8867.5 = 0.1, 5.88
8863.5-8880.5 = 0.3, 5.83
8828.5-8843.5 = -0.3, 6.05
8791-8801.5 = -0.1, 5.97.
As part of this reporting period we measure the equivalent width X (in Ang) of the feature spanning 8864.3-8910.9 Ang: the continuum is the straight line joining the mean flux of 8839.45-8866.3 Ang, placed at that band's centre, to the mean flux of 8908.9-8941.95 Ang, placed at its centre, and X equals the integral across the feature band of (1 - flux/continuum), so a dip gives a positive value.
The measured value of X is 0.38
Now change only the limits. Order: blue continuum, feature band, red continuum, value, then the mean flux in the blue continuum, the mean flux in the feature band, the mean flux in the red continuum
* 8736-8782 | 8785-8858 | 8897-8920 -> 0.3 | 5.94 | 5.92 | 5.95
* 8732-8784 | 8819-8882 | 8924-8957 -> -0.3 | 5.93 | 5.92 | 5.84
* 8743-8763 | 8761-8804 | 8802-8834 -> -0.3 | 5.99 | 5.95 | 5.82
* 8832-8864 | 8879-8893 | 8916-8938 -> 0.2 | 5.97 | 5.85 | 5.87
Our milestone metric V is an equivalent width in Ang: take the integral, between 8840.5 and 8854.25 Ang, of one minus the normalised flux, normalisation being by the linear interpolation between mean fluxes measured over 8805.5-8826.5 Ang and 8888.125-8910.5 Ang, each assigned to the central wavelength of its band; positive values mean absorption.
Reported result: -0.30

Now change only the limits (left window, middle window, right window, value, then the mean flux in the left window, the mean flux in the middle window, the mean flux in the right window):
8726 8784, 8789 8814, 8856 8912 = 0.58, 5.93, 5.78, 5.88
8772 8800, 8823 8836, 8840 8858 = 0.00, 5.99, 5.96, 5.94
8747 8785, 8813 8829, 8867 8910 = -0.12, 5.93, 5.95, 5.88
